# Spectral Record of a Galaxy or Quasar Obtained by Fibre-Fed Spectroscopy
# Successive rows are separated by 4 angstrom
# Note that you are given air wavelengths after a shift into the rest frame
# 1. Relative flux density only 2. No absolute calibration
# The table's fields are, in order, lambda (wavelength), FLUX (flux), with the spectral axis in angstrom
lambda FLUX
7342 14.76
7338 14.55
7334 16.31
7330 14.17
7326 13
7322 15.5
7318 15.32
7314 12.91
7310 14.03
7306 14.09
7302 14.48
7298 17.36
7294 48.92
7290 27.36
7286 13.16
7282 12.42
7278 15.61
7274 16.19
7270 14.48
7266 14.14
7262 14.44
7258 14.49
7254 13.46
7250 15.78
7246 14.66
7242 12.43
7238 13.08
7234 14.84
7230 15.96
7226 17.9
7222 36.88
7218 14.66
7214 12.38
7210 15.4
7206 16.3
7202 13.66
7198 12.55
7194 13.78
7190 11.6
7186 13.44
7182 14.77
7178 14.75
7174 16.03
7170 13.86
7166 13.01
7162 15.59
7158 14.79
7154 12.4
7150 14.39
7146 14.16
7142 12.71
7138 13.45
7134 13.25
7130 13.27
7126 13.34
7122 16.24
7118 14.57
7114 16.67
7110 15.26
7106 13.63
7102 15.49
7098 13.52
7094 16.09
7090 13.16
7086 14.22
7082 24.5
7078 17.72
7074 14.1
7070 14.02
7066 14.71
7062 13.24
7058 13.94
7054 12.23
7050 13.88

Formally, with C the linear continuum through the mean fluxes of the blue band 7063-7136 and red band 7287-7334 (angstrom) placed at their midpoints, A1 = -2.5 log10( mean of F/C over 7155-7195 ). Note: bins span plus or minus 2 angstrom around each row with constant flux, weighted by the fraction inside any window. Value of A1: 0.16 mag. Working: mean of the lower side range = 15.2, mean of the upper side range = 18.6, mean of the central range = 14.1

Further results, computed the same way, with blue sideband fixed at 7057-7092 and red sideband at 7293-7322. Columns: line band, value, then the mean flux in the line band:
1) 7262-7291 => 0.15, 15.7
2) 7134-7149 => 0.21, 13.5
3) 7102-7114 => 0.07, 15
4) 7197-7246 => 0.06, 16.3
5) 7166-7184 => 0.14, 14.6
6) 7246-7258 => 0.21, 14.6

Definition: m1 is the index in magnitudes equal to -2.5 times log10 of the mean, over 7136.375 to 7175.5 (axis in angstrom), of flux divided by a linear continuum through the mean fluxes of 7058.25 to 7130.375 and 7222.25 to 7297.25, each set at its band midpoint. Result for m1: 0.15 mag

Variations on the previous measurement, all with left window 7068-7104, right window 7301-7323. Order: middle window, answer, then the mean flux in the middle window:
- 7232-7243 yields 0.099 mag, 13.5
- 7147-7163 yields 0.088 mag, 14.2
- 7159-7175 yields 0.056 mag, 14.5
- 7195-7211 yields 0.051 mag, 14.4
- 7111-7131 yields 0.051 mag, 14.9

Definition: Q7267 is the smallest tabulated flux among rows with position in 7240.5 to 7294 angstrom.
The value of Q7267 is 12.42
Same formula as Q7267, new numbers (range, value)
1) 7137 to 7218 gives 11.6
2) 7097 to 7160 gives 12.4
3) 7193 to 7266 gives 12.38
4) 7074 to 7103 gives 13.16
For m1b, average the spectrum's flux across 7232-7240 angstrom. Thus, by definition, 14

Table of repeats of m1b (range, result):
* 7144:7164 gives 14.3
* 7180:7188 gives 14.1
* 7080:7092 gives 17.3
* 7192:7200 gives 13.2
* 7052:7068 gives 13.5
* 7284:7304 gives 24.3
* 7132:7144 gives 13.1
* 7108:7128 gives 15.2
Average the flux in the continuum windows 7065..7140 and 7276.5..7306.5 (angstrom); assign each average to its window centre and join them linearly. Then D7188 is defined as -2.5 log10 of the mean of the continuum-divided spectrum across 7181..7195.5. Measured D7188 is 0.31 mag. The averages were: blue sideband 15.1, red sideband 20.8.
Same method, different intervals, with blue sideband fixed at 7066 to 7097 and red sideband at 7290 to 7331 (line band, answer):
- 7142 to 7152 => 0.20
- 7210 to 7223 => -0.10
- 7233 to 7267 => 0.26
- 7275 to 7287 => 0.29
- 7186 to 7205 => 0.30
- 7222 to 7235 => -0.11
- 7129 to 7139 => 0.24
